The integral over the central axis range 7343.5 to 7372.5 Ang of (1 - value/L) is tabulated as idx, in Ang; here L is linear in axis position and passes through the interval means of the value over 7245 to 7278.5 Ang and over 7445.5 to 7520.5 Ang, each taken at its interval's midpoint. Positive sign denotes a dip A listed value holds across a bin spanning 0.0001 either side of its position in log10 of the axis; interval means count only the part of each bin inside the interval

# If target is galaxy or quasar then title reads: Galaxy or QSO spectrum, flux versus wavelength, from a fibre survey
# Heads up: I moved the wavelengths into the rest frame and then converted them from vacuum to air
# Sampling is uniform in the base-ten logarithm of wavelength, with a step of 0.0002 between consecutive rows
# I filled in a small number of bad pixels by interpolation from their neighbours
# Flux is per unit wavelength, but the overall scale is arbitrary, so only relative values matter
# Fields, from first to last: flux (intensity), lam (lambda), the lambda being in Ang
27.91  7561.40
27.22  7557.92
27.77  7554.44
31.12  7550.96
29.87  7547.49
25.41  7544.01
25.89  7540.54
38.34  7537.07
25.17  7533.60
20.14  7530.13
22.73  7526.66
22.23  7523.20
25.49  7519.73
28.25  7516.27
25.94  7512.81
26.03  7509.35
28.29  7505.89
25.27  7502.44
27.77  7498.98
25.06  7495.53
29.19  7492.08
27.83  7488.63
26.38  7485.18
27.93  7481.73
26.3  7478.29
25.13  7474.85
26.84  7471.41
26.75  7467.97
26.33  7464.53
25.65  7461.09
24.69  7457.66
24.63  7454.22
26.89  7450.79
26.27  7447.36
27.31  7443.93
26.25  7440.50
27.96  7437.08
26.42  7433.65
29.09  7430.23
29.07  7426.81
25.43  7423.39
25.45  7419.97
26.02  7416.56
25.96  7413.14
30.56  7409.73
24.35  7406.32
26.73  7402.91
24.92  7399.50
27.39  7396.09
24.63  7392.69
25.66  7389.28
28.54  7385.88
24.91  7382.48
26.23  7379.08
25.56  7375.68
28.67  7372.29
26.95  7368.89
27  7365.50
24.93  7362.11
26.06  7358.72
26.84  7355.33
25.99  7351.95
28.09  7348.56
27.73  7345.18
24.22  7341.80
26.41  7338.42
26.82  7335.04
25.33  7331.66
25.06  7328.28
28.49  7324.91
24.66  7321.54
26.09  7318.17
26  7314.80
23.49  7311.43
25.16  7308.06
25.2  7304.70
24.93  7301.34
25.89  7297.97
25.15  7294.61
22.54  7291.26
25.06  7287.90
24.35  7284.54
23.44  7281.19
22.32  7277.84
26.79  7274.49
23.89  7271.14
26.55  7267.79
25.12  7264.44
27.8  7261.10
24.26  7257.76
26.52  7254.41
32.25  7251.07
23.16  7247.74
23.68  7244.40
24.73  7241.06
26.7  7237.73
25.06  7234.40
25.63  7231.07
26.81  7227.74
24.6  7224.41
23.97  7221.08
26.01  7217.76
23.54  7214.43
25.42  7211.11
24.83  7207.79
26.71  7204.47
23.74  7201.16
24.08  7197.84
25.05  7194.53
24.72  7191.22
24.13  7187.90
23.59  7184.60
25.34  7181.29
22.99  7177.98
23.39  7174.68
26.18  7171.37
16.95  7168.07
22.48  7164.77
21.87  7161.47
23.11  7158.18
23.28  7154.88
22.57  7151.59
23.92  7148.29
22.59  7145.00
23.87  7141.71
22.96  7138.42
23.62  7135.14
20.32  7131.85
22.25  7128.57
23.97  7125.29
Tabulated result -0.7 Ang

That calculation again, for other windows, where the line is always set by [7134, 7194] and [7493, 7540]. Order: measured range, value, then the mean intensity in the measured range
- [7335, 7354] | -1.3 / 26.5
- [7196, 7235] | -2.2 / 25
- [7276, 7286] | 0.3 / 23.4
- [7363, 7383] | -1.2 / 26.6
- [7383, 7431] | -2.5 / 26.6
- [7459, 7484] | -0.5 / 26.4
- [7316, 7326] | -0.7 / 26.3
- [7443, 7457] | -0.2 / 26.1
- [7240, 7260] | -1.6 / 25.9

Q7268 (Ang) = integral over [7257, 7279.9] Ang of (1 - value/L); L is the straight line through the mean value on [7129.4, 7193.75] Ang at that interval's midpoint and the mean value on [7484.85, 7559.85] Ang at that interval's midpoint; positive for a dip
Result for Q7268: -1.0 Ang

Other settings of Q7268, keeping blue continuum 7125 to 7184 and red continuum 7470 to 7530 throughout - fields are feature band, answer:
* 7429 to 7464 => -1.2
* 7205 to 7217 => -0.8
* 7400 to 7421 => -1.0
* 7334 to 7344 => -0.5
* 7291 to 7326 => -1.4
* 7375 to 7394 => -0.7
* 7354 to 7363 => -0.4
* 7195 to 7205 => -0.6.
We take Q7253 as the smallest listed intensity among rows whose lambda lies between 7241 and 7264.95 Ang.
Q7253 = 23.16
